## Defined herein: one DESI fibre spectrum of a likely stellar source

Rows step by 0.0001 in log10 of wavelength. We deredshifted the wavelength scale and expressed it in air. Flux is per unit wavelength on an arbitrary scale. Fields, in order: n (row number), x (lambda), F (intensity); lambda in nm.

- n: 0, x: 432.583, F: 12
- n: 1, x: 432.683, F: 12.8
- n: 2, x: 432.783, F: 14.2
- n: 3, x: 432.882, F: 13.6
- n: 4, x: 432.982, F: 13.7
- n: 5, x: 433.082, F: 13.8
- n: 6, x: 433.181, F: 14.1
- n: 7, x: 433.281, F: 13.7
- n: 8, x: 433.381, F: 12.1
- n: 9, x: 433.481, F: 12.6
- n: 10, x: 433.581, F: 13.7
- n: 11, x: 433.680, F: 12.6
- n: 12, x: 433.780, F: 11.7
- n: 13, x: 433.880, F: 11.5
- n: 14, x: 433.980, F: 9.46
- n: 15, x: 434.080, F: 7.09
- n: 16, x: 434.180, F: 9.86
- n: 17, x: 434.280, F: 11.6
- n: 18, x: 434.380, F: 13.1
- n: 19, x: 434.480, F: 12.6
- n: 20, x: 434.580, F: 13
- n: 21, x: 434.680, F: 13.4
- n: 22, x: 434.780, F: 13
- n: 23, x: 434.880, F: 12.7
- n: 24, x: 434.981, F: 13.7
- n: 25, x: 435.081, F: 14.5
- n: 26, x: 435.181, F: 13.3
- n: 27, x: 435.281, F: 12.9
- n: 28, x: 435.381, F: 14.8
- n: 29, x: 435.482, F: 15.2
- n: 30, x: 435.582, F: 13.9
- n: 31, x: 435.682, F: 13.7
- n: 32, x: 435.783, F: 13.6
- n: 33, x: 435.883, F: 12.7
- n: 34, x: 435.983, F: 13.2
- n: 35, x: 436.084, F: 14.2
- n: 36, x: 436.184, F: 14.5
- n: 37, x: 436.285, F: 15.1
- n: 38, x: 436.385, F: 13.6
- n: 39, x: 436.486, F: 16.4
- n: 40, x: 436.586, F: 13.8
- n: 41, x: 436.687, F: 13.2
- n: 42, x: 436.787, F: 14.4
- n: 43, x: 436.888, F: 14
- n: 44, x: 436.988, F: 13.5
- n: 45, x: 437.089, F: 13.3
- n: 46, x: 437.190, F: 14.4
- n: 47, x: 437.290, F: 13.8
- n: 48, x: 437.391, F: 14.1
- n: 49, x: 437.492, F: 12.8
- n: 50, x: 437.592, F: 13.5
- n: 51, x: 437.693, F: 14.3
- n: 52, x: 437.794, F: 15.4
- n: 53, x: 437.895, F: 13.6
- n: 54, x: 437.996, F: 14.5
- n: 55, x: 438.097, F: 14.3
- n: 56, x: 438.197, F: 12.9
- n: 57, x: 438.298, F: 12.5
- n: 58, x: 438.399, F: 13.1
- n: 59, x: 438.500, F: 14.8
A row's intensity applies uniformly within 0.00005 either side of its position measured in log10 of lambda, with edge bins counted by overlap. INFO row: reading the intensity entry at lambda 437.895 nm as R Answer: 13.6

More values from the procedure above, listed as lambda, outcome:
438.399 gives 13.1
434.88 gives 12.7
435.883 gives 12.7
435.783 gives 13.6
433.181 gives 14.1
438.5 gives 14.8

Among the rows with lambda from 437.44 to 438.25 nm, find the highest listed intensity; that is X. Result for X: 15.4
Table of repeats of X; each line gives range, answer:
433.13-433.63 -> 14.1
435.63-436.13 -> 14.2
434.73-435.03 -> 13.7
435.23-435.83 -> 15.2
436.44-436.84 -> 16.4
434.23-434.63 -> 13.1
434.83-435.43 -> 14.8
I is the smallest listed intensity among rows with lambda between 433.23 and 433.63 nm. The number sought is 12.1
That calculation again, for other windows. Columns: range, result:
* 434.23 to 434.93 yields 11.6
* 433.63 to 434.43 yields 7.09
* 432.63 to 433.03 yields 12.8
